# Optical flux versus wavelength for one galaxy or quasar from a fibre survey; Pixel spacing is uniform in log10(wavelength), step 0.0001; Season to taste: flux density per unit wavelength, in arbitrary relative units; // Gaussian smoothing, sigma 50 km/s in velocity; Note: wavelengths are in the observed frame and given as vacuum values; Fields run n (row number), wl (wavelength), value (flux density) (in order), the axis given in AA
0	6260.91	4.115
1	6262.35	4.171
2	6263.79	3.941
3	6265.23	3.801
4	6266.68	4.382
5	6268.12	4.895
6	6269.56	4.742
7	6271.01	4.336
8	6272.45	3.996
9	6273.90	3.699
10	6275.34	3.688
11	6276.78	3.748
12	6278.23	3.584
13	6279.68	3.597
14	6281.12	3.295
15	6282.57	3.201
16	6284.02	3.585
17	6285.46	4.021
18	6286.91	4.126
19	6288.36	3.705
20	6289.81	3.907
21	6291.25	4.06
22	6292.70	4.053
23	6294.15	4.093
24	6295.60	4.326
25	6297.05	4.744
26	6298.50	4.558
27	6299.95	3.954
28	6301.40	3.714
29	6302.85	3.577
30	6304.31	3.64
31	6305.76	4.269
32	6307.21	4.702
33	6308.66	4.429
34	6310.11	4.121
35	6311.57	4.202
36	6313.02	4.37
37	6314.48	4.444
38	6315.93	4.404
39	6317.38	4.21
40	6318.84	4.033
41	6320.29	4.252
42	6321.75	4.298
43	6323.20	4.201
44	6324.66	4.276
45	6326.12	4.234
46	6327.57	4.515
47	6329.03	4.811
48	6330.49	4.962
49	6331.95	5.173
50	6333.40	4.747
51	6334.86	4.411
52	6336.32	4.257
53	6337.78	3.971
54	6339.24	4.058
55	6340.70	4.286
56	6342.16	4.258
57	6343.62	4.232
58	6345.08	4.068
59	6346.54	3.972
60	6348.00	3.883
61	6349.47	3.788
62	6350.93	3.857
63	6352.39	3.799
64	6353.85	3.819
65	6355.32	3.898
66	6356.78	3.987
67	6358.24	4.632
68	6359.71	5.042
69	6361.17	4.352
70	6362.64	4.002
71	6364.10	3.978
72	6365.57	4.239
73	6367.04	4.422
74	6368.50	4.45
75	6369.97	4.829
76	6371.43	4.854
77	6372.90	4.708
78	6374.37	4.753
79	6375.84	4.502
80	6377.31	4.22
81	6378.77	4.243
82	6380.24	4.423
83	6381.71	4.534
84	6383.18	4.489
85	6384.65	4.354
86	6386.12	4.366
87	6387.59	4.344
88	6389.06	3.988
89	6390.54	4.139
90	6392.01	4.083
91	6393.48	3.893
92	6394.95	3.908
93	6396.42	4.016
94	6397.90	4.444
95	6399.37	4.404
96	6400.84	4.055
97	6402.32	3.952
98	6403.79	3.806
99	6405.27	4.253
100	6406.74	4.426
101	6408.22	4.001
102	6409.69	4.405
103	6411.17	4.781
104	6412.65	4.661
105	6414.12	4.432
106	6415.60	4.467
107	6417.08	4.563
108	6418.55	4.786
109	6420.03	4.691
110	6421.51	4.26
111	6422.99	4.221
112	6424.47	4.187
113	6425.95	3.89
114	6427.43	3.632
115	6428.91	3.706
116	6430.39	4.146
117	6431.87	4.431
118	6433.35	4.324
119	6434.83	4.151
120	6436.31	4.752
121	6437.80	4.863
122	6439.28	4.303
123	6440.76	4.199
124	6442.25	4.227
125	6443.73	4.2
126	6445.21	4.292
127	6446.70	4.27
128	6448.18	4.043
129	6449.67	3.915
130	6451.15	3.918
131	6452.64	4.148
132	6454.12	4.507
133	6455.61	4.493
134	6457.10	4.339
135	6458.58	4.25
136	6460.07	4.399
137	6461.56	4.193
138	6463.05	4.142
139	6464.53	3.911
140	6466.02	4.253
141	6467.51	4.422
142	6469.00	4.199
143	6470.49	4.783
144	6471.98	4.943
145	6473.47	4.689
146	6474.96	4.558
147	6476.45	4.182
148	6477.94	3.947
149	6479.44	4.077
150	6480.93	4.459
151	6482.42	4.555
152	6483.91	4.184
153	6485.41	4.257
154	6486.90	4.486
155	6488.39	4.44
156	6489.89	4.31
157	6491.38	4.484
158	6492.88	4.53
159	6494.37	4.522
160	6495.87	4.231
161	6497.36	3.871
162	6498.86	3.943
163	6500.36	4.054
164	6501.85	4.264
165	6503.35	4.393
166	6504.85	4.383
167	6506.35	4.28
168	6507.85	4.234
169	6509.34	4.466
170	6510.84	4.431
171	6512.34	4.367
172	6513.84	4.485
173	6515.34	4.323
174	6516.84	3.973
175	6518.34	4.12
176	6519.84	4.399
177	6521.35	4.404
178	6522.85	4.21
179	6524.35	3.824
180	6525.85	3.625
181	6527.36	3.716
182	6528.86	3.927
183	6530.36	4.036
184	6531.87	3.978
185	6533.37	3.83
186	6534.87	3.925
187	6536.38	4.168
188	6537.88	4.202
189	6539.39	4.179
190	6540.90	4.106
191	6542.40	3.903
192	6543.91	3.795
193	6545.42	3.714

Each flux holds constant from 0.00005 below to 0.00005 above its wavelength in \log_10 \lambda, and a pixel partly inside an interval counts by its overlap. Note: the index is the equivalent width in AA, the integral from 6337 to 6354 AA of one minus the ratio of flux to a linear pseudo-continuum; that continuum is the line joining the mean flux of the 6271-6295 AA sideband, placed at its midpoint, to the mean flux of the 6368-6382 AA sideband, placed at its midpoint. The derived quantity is 1.2 AA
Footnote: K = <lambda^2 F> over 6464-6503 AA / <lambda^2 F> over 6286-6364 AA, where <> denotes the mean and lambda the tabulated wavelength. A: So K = 1.08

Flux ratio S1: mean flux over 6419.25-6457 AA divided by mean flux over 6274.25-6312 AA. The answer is 1.07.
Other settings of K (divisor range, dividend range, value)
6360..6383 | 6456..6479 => 1.01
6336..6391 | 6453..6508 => 1.05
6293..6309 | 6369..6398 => 1.07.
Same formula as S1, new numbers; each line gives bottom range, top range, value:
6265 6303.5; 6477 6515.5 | 1.08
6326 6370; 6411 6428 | 1.02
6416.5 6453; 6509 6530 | 0.98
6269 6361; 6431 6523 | 1.04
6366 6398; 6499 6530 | 0.96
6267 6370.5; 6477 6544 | 1.00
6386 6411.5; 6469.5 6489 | 1.06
